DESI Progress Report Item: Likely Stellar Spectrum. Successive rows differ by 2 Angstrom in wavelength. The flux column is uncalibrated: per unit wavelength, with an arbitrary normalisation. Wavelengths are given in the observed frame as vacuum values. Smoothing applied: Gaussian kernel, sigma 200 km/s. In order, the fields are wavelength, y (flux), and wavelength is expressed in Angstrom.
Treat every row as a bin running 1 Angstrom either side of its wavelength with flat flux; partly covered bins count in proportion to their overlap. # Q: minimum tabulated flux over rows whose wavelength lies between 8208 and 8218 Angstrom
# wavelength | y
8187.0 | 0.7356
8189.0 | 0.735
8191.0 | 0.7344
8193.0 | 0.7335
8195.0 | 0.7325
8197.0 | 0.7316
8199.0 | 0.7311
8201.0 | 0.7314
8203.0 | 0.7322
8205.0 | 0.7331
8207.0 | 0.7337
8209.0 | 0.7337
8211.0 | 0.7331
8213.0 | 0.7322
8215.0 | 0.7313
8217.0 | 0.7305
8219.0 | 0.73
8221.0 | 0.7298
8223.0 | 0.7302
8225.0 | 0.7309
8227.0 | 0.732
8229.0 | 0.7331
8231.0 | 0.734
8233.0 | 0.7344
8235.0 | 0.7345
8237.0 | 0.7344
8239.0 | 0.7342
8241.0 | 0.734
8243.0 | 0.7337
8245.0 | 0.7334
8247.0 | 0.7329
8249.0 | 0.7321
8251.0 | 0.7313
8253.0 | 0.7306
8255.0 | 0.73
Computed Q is 0.7305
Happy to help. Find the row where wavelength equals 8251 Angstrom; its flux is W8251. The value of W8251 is 0.7313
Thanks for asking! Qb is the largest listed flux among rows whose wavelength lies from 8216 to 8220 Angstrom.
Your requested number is 0.7305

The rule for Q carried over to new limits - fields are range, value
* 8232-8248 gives 0.7329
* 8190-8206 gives 0.7311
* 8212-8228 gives 0.7298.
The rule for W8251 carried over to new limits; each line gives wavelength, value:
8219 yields 0.73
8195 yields 0.7325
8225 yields 0.7309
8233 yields 0.7344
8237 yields 0.7344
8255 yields 0.73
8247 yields 0.7329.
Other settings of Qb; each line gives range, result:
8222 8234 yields 0.7344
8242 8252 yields 0.7337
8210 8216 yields 0.7331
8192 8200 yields 0.7335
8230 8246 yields 0.7345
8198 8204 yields 0.7322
